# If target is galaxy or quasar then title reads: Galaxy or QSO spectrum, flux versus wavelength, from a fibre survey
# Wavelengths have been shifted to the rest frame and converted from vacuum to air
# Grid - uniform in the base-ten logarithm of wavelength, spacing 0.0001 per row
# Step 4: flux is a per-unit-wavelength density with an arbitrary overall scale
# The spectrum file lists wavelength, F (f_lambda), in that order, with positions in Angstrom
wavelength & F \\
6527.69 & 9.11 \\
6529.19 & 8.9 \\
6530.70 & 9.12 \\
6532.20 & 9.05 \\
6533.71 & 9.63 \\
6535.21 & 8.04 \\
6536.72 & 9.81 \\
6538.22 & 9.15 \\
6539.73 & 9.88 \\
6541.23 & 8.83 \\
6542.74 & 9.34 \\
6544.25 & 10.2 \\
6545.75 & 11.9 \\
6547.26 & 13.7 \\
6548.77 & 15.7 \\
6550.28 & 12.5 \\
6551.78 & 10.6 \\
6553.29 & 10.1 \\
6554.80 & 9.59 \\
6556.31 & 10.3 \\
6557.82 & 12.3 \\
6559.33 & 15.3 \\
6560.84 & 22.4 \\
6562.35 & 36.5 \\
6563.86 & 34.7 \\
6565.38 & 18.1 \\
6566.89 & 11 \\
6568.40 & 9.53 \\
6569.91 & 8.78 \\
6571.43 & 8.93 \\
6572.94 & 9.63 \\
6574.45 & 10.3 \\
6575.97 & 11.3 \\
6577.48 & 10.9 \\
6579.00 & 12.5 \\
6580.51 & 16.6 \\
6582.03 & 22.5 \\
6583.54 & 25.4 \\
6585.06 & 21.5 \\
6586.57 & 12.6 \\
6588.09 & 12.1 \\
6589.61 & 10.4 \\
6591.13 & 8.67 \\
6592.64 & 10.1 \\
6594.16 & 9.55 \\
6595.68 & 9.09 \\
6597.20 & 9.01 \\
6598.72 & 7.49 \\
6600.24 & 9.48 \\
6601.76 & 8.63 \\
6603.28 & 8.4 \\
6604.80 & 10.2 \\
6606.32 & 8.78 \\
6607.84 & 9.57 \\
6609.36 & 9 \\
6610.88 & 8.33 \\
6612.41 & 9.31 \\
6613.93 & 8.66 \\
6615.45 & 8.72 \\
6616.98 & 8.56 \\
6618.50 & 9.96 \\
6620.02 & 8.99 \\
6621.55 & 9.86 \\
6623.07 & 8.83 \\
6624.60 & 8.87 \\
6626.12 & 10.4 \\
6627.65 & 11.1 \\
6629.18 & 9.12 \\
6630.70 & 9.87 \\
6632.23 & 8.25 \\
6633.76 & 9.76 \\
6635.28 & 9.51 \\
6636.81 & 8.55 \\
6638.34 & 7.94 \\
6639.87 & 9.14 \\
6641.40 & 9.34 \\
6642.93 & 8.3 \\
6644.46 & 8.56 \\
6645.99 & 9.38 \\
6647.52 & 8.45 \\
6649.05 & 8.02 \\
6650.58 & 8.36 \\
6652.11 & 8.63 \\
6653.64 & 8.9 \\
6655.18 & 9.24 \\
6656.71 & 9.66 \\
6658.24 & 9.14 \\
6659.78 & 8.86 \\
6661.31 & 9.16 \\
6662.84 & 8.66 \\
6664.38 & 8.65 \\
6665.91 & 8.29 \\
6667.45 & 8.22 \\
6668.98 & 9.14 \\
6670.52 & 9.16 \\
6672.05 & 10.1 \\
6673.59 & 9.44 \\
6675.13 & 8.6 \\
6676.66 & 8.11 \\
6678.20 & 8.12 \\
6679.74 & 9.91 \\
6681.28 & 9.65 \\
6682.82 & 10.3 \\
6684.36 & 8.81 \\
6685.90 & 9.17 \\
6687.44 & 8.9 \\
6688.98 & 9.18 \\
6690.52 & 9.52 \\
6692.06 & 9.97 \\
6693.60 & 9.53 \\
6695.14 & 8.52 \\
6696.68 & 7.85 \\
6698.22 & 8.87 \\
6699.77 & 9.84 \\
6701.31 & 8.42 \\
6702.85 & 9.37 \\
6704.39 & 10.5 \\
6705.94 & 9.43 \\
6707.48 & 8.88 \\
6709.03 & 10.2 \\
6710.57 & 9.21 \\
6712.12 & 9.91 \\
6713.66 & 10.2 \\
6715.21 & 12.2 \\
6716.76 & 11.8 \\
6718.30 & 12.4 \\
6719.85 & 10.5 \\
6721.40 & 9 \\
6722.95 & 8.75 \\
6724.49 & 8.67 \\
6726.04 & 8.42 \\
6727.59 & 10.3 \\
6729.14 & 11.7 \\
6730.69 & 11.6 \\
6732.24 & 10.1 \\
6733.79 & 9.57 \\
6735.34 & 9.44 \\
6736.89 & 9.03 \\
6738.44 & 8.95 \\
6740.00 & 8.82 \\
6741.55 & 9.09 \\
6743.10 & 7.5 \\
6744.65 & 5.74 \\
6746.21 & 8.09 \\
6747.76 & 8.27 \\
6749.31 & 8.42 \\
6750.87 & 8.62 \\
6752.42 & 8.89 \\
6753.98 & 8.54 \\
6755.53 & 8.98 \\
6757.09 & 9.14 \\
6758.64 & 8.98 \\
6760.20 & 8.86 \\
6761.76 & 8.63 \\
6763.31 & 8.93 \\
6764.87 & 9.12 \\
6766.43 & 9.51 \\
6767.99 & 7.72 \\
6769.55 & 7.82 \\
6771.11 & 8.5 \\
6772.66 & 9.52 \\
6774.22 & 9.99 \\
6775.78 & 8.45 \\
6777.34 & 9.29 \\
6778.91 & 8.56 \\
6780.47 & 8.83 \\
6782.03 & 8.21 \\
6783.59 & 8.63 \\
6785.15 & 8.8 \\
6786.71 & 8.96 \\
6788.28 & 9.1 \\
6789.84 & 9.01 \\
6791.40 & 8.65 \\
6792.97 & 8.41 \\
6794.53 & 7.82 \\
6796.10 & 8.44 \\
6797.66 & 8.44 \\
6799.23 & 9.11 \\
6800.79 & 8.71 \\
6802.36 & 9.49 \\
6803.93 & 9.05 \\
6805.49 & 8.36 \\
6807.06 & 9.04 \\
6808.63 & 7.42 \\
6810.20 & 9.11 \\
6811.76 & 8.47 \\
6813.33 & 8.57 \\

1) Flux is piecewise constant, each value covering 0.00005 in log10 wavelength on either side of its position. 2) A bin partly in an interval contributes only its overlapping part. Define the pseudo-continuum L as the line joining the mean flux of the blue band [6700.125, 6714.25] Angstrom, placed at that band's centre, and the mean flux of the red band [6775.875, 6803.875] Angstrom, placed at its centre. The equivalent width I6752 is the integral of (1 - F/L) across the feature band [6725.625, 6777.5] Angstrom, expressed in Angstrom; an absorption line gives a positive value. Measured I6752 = 1.0 Angstrom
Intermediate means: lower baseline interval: 9.57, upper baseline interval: 8.73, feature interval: 8.96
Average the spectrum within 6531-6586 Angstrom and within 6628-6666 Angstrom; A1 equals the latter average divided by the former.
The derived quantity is 0.65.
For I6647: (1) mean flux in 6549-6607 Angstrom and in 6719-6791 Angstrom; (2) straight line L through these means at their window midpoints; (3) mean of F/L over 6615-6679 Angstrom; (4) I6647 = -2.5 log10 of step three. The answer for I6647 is 0.28 mag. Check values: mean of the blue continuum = 13.3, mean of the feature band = 9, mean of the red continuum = 8.95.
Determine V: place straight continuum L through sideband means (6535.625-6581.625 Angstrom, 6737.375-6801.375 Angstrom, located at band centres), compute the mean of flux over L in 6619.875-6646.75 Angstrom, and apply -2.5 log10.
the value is 0.260 mag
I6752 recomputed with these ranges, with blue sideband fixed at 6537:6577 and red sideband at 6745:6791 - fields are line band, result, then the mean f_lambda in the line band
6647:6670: 4.9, 8.77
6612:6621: 2.3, 9.04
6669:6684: 2.1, 9.24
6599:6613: 3.8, 9.02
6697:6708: 1.0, 9.28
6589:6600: 3.0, 9.18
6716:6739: -0.9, 10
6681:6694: 1.3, 9.44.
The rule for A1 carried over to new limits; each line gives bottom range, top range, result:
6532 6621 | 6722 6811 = 0.73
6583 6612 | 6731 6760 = 0.81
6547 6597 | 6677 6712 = 0.65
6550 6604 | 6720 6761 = 0.67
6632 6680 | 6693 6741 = 1.10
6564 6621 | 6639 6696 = 0.79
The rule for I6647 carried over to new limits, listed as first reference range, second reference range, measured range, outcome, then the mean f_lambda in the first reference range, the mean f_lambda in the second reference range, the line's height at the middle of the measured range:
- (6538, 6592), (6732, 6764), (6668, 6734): 0.04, 14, 8.67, 10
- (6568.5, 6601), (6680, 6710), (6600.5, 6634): 0.22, 12.2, 9.32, 11.3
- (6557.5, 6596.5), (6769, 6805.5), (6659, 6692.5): 0.31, 15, 8.77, 12.1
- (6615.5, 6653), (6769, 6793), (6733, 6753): 0.05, 9.07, 8.82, 8.88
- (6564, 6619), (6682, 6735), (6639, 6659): 0.20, 11.5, 9.75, 10.6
